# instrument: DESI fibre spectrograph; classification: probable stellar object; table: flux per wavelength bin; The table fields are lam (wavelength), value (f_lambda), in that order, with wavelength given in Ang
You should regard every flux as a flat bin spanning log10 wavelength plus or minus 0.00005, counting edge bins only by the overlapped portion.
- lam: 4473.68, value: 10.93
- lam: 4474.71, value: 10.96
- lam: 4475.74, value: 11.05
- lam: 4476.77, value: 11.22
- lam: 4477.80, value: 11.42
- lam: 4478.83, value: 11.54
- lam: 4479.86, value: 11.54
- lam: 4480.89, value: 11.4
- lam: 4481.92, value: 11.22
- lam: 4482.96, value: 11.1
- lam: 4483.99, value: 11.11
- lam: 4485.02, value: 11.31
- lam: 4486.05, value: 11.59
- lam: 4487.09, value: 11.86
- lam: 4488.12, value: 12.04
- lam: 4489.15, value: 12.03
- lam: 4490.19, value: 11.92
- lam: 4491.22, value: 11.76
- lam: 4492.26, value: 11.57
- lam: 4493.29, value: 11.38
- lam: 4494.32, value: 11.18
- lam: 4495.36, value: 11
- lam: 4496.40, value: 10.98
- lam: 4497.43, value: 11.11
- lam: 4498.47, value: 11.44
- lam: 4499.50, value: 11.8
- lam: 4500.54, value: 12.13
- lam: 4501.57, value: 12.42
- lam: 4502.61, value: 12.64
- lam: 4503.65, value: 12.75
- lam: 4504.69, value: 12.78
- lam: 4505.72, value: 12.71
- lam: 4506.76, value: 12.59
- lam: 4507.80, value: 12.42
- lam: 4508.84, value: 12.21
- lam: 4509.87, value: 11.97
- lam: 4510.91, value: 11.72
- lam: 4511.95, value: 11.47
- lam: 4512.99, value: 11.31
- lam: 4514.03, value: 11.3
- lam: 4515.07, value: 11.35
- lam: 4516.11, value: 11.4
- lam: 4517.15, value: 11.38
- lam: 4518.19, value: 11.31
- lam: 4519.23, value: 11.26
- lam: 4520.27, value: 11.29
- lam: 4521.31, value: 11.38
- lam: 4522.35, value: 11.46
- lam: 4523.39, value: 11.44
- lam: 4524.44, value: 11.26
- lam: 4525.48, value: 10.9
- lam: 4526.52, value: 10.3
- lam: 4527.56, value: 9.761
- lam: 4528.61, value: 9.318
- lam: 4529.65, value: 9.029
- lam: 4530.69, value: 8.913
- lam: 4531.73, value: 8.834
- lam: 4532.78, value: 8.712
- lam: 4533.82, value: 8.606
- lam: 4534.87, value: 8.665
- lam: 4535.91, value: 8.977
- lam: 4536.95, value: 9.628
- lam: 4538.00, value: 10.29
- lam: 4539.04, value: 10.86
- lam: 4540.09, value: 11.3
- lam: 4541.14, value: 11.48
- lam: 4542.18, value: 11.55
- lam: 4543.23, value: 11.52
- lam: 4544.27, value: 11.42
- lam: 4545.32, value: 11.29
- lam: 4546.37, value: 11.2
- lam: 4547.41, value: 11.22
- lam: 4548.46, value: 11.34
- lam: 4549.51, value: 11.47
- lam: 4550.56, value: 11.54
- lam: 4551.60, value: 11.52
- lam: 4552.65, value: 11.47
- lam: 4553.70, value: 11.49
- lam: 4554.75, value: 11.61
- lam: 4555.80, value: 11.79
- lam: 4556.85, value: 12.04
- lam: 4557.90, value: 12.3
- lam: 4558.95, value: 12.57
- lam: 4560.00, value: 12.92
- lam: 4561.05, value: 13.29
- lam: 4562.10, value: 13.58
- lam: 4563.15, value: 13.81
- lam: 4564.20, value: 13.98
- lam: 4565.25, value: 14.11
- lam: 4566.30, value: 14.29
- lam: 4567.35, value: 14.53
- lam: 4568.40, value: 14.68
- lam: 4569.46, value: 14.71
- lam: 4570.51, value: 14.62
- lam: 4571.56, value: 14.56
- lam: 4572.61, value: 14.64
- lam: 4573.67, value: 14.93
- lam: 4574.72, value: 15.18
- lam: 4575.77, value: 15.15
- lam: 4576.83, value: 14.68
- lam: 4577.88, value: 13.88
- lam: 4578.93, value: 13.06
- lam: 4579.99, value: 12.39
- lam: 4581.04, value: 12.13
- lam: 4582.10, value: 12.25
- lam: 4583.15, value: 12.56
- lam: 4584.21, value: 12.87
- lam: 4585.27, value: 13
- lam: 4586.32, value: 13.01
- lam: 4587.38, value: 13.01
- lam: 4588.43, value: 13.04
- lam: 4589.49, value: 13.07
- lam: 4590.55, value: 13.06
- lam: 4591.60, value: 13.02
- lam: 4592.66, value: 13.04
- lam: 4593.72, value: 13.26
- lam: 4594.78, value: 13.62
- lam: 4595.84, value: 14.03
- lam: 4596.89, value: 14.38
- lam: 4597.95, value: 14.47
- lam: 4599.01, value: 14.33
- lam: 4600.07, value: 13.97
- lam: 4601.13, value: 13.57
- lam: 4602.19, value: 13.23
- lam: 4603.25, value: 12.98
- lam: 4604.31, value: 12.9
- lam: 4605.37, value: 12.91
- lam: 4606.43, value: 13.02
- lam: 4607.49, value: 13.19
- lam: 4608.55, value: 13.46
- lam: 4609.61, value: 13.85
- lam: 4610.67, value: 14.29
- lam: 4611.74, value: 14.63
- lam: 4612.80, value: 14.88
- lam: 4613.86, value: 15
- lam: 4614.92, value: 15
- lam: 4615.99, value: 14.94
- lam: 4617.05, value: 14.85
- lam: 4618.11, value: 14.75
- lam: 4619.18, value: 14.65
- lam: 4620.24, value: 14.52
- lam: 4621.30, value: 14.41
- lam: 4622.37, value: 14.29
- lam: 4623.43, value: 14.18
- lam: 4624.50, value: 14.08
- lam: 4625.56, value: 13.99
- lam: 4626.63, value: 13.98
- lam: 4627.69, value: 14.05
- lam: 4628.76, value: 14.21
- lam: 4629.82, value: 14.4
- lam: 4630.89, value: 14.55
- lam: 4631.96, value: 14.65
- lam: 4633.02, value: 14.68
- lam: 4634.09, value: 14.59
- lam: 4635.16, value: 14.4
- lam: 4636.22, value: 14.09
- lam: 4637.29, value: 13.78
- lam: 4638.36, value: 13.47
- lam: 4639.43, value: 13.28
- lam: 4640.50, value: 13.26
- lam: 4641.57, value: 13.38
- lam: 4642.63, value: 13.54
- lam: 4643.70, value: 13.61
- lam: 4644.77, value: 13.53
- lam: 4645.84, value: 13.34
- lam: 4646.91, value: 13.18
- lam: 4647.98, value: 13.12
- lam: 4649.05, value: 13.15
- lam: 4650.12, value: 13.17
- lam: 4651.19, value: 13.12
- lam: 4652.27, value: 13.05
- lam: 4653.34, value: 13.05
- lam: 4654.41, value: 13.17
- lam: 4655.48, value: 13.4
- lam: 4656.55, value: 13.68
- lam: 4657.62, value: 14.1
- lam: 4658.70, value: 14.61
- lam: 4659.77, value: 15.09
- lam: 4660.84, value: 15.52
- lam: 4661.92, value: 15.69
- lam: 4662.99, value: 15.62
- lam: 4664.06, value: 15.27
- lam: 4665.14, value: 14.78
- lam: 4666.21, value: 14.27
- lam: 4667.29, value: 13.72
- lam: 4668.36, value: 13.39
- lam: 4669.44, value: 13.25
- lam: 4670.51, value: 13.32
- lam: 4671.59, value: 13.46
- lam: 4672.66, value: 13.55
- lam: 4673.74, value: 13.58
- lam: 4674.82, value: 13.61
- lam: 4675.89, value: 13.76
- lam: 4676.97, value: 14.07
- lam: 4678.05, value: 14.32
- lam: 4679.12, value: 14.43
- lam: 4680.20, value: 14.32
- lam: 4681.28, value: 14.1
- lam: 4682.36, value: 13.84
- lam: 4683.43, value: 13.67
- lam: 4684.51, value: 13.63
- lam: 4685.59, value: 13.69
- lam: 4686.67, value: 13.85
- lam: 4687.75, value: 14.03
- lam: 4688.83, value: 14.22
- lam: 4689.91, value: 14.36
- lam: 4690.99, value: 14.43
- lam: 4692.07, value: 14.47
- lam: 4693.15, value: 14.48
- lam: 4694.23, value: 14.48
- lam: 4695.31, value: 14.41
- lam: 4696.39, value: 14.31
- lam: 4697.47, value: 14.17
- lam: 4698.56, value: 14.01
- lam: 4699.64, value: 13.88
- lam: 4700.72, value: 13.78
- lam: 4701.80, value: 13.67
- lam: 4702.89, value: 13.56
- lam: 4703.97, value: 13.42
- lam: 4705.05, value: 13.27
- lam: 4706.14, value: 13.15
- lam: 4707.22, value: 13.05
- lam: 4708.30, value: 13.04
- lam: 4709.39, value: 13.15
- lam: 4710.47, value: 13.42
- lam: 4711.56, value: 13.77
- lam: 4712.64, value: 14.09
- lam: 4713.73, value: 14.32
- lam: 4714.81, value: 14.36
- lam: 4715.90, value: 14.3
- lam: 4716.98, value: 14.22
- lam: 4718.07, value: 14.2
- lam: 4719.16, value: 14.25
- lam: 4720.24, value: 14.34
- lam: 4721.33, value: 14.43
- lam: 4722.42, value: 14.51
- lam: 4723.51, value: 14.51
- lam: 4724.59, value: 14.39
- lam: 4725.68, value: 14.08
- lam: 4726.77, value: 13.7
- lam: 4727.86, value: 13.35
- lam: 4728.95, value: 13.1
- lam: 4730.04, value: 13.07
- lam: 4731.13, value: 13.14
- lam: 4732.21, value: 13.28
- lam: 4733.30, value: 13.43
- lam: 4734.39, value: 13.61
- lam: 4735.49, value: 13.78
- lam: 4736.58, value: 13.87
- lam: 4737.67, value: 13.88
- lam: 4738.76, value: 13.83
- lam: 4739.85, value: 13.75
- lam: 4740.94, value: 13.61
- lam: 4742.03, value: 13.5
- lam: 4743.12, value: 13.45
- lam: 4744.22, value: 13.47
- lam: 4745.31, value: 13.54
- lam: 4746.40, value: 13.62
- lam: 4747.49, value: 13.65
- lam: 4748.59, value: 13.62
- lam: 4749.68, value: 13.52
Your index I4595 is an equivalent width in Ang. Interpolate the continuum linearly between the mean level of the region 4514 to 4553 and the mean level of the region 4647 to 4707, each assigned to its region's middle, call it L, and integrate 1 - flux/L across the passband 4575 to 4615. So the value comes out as -4.81 Ang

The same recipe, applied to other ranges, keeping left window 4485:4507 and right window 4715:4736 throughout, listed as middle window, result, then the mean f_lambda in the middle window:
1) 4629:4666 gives -2.21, 14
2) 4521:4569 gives 3.58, 11.4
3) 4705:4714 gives 0.18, 13.5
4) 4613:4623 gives -1.37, 14.7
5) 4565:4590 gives -2.35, 13.8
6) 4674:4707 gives -0.96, 14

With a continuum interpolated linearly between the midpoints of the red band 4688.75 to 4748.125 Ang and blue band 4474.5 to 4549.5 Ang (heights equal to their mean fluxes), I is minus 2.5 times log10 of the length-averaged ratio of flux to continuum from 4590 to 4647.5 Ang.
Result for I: -0.11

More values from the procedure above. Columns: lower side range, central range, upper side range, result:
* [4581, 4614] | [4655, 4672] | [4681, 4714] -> -0.05 mag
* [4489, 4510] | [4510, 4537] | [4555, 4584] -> 0.19 mag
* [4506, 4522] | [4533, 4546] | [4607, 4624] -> 0.18 mag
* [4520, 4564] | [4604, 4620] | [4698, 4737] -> -0.17 mag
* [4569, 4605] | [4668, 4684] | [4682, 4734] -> 0.00 mag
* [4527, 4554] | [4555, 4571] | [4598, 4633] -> -0.17 mag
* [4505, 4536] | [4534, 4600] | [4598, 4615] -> -0.02 mag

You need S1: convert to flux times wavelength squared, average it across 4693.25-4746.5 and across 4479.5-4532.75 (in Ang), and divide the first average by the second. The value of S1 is 1.3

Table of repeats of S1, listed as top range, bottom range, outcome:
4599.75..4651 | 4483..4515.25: 1.25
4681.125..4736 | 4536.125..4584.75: 1.17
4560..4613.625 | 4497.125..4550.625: 1.27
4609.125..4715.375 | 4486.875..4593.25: 1.23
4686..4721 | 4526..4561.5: 1.38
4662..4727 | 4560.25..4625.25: 1.06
